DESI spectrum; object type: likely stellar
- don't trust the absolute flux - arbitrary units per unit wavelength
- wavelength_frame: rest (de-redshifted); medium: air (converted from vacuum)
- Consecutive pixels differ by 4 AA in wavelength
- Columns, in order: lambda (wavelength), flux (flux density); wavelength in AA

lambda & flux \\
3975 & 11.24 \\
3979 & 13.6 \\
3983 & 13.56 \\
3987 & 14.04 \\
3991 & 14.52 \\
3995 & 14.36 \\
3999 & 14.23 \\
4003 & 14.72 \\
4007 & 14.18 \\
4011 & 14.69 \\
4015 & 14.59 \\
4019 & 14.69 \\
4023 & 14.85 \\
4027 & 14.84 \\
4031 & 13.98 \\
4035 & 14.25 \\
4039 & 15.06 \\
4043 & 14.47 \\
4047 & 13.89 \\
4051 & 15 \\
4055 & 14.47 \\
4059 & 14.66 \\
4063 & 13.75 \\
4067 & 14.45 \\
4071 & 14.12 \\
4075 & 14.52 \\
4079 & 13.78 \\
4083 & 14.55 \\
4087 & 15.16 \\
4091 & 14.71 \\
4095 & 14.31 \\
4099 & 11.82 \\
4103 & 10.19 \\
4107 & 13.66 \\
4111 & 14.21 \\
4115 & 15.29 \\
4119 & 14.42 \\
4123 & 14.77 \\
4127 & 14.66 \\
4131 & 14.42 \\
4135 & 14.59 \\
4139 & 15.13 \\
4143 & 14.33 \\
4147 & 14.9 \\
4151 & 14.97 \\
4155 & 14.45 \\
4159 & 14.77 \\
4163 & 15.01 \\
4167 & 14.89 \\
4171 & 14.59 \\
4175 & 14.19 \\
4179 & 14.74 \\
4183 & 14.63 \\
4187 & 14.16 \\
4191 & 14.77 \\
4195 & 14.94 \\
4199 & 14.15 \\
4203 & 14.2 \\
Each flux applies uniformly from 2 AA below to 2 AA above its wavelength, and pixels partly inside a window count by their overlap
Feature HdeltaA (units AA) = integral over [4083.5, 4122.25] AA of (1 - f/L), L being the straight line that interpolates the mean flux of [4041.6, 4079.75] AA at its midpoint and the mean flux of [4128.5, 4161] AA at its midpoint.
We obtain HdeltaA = 1.9 AA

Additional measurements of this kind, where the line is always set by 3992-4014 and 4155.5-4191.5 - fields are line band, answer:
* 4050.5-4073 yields 0.22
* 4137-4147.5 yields -0.13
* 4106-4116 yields 0.13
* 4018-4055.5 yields -0.17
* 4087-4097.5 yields 0.02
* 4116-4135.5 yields -0.04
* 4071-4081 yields 0.26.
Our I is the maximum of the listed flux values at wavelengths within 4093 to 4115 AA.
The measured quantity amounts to 15.29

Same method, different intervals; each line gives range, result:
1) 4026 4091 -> 15.16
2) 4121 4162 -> 15.13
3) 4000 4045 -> 15.06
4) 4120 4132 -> 14.77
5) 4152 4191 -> 15.01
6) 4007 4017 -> 14.69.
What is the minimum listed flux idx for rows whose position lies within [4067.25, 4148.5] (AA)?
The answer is 10.19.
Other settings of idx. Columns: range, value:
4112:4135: 14.42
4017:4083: 13.75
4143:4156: 14.33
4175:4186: 14.19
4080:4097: 14.31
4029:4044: 13.98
